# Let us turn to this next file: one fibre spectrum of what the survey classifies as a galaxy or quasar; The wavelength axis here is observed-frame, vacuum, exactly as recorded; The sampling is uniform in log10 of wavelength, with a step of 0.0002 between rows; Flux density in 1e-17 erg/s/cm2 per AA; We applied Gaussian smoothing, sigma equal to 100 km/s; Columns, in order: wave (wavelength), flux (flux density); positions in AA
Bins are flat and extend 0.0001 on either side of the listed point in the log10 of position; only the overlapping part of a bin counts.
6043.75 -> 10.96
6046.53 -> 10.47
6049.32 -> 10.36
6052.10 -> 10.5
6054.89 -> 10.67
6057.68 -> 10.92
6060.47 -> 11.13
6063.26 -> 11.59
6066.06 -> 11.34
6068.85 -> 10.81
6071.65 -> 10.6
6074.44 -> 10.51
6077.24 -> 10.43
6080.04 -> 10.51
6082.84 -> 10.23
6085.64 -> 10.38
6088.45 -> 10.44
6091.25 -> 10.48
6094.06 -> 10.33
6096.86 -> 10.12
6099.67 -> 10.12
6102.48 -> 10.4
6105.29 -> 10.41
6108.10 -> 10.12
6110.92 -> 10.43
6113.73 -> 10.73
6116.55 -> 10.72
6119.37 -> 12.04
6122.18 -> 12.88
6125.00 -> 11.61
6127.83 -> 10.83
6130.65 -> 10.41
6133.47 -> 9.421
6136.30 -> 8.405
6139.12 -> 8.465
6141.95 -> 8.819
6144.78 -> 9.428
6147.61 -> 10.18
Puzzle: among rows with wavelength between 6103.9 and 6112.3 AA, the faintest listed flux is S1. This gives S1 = 10.12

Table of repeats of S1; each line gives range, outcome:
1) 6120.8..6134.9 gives 9.421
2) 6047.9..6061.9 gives 10.36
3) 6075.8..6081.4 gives 10.43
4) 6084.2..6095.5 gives 10.33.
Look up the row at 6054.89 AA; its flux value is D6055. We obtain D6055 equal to 10.67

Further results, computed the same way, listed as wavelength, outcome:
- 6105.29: 10.41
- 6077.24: 10.43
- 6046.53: 10.47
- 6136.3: 8.405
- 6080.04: 10.51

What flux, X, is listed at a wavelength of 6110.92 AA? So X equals 10.43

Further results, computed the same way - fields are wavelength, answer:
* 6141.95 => 8.819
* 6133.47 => 9.421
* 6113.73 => 10.73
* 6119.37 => 12.04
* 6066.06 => 11.34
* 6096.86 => 10.12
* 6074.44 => 10.51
